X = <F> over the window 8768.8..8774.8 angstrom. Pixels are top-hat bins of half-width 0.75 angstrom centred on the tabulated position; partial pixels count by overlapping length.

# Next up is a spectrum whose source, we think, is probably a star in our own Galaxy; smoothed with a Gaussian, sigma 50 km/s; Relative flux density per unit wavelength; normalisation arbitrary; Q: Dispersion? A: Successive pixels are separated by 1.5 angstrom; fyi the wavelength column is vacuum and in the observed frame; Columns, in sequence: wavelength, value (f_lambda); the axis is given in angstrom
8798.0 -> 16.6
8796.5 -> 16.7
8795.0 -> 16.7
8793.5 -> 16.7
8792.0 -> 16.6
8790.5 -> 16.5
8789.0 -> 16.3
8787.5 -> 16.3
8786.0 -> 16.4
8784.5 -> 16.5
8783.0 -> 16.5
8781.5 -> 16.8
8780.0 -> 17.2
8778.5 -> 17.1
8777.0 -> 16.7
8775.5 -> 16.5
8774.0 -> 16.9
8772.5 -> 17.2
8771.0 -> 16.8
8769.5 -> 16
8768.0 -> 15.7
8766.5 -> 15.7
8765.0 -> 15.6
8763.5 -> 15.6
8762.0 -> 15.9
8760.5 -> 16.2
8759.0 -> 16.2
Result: 16.7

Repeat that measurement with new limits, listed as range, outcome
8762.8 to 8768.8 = 15.7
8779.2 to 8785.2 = 16.8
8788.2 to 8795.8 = 16.6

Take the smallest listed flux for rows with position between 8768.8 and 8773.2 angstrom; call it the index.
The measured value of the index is 16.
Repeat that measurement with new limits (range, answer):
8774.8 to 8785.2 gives 16.5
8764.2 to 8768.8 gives 15.6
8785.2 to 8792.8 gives 16.3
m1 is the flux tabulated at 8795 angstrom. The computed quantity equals 16.7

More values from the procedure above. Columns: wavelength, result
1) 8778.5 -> 17.1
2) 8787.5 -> 16.3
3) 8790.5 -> 16.5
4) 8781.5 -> 16.8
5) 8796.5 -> 16.7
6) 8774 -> 16.9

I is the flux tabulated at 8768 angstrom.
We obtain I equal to 15.7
